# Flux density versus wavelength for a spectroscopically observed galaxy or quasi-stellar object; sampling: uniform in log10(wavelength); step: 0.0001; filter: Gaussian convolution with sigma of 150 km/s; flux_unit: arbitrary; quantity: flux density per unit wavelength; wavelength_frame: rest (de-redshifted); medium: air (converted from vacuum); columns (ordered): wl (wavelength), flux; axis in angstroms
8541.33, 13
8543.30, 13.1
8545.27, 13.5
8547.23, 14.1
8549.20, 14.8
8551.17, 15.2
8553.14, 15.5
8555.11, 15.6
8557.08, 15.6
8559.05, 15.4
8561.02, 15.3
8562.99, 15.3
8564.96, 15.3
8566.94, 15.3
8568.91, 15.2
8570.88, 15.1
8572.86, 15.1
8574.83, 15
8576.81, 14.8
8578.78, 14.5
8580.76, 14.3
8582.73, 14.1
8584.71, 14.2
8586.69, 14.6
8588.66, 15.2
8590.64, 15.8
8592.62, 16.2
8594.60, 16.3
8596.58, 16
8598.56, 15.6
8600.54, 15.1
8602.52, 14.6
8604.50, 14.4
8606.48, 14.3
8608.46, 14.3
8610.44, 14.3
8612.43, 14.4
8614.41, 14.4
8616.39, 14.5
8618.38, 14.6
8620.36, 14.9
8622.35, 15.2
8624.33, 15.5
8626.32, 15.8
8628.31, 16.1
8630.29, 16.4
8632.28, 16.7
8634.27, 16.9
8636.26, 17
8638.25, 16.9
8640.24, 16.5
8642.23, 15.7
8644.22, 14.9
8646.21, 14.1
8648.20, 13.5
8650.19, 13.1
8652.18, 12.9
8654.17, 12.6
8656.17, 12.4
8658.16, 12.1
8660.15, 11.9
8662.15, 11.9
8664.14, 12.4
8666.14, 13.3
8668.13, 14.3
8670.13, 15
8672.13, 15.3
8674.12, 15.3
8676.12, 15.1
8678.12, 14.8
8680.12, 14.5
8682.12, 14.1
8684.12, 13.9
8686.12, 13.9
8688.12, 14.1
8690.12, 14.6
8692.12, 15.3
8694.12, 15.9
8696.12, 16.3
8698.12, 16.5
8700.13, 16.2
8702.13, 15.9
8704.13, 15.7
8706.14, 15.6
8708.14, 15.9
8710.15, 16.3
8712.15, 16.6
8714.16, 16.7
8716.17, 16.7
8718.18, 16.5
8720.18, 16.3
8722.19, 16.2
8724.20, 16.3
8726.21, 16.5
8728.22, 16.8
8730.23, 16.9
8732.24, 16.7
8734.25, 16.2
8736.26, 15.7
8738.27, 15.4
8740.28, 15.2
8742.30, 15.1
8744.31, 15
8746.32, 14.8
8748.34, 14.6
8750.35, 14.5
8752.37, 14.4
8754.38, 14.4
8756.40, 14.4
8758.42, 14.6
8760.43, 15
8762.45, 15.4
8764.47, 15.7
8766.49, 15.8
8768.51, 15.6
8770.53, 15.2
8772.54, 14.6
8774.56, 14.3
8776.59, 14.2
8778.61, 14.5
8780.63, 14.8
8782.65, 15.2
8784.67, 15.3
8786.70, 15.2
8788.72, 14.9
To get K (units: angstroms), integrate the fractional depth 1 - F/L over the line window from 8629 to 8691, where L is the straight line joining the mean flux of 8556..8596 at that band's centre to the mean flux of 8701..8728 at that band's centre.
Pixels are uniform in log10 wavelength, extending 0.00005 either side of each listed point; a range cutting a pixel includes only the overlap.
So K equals 5.6 angstroms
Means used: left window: 15.1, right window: 16.3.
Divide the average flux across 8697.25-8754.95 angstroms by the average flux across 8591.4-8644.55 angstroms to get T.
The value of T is 1.02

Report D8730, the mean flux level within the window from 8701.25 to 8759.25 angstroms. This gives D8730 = 15.7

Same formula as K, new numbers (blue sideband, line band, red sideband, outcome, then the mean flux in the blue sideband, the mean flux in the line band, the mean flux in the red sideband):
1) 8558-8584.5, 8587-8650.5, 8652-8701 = -3.0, 15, 15.3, 14.2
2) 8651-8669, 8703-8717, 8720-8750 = -1.4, 12.6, 16.2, 15.8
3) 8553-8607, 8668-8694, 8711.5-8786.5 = 1.1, 15.1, 14.7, 15.5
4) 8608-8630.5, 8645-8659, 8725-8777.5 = 1.9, 15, 13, 15.3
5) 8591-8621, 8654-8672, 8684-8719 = 2.8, 14.9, 13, 15.7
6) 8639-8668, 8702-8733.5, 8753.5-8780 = -4.6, 13.4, 16.4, 14.9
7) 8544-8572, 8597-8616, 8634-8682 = 0.0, 15.1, 14.6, 14.2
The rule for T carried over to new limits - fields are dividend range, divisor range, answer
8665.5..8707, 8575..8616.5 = 1.01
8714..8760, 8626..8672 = 1.08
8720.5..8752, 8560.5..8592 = 1.05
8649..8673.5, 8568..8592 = 0.89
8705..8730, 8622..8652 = 1.05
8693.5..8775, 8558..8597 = 1.04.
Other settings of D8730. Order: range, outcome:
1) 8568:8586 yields 14.7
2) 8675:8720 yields 15.5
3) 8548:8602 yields 15.2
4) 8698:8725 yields 16.2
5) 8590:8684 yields 14.7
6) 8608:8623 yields 14.6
